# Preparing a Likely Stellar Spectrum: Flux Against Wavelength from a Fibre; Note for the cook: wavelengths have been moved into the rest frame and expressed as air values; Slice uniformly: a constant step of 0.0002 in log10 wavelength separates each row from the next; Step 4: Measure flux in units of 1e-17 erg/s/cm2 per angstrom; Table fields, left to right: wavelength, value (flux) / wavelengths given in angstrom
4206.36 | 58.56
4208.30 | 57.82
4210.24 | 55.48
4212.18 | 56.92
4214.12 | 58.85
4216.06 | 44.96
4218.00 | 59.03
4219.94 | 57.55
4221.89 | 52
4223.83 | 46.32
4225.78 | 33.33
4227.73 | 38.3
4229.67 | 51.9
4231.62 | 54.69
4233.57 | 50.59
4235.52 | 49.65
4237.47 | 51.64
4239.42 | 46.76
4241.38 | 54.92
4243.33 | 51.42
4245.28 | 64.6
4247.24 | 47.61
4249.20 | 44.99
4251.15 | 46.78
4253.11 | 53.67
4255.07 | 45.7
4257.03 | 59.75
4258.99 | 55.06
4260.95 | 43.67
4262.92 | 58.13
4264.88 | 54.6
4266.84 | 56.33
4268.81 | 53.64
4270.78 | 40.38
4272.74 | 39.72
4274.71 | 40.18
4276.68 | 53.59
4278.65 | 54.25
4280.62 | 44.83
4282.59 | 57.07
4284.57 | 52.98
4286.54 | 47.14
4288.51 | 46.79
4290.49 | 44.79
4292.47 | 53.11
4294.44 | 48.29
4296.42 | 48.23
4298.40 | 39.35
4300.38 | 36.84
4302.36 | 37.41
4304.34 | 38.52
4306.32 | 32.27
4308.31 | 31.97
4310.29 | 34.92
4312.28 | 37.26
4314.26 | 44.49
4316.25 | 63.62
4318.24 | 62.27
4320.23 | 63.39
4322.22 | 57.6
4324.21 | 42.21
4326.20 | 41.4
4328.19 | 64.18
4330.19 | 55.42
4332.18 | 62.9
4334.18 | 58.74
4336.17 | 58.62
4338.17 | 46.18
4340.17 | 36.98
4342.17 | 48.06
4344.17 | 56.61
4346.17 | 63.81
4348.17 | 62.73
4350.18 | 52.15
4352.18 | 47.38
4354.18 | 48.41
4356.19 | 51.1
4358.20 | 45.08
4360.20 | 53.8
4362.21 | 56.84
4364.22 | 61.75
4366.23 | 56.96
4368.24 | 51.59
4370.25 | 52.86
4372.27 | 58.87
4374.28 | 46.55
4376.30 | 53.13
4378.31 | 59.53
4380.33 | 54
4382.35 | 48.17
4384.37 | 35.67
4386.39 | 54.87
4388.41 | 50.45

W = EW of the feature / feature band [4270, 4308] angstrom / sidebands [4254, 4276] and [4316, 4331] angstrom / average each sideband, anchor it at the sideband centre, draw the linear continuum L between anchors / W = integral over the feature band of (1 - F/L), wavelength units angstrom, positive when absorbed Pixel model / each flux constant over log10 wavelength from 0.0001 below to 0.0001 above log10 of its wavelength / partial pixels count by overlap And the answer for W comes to 5.4 angstrom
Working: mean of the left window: 49.8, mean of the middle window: 44.8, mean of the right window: 55.9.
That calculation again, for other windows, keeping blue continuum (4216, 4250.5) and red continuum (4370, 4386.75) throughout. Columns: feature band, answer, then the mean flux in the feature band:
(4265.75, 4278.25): 0.7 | 47.7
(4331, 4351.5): -1.4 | 54.6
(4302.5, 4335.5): 1.0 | 49.3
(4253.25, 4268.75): -0.9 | 53.4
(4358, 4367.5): -0.8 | 55.7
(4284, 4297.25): 0.5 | 48.7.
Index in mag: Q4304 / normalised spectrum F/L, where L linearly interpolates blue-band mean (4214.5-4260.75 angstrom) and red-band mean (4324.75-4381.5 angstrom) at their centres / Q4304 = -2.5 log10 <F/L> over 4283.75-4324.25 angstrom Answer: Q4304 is 0.14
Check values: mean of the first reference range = 50.5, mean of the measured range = 45.9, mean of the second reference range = 53.7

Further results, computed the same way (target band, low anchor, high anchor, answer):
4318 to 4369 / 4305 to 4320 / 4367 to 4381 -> -0.10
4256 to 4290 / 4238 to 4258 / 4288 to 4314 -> -0.09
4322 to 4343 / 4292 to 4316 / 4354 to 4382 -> -0.12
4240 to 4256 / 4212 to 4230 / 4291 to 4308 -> -0.10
